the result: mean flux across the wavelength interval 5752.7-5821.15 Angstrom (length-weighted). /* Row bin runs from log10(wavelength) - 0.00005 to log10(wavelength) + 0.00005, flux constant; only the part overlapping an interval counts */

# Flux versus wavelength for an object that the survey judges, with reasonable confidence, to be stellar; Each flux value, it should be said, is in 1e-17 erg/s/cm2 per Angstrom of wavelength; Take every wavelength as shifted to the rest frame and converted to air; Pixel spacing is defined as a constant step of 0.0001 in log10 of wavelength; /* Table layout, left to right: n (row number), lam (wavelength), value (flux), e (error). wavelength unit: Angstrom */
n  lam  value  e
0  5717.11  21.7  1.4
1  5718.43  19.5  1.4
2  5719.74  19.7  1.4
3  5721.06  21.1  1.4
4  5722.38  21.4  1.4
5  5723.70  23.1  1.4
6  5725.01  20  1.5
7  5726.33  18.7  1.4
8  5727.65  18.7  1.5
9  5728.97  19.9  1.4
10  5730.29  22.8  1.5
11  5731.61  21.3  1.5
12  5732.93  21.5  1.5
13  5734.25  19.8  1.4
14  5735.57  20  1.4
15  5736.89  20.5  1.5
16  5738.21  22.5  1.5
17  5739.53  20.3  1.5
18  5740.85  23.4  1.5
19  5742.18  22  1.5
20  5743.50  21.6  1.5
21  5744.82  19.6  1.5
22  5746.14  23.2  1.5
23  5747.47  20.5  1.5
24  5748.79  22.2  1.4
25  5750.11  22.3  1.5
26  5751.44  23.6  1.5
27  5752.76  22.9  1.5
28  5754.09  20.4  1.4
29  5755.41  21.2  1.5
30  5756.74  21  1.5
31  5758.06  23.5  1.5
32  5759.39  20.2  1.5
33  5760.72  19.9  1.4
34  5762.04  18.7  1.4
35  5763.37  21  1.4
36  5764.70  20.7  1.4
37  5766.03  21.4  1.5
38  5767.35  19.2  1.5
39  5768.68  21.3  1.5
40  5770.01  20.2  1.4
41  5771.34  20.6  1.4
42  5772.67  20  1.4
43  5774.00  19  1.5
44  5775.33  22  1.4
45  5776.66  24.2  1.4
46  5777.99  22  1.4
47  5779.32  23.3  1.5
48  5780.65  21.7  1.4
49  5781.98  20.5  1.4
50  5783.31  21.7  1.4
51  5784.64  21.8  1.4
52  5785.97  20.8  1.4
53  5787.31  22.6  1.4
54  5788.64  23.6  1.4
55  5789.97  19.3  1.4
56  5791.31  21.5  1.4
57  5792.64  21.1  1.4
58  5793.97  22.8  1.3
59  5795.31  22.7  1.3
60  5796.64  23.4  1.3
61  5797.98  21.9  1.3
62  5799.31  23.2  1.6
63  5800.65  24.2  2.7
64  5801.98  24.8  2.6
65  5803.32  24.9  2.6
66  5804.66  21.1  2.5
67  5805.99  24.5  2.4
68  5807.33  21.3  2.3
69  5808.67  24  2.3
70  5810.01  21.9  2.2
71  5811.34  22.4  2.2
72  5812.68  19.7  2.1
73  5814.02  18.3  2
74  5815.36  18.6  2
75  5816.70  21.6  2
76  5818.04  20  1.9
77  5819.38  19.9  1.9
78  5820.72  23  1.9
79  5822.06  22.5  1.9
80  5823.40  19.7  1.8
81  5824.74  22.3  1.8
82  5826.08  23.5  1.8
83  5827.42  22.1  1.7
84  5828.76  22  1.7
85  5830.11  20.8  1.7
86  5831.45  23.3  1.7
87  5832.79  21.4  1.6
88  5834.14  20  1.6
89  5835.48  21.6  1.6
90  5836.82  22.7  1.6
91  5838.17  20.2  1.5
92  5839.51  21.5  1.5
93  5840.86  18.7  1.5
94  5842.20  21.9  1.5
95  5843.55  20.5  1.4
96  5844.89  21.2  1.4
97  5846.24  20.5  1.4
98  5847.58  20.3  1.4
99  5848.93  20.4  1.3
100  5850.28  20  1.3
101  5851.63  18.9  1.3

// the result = 21.5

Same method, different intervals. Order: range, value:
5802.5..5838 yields 21.6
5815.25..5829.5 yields 21.5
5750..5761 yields 21.7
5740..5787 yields 21.4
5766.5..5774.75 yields 20.1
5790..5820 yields 21.9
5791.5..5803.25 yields 23.1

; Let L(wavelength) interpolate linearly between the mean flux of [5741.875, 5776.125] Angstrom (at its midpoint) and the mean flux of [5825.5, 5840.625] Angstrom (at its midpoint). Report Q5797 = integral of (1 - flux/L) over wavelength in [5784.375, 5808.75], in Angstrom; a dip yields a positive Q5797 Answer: -1.4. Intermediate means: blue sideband 21.1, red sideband 21.6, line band 22.6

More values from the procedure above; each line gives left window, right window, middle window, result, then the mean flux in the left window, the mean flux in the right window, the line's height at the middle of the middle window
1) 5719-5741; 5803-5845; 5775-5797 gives -0.88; 20.8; 21.4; 21.2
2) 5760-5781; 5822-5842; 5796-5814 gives -1.25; 20.9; 21.5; 21.2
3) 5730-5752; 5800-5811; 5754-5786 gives 1.84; 21.6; 23.3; 22.4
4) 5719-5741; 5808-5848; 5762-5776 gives 0.35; 20.8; 21.2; 21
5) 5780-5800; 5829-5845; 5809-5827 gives 0.30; 21.9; 21.2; 21.5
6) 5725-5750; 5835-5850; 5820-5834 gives -0.75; 21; 20.8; 20.9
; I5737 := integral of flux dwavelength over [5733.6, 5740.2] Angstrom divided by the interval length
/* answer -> 20.6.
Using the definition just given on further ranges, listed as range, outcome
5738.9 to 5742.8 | 21.9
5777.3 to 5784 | 21.9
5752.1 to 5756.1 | 21.5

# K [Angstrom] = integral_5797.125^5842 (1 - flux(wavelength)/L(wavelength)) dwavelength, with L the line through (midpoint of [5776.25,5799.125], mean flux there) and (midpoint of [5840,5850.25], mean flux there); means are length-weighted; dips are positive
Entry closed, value -1.2 Angstrom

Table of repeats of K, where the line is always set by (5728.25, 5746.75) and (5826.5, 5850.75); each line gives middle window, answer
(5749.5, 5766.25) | 0.0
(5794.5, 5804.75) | -1.1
